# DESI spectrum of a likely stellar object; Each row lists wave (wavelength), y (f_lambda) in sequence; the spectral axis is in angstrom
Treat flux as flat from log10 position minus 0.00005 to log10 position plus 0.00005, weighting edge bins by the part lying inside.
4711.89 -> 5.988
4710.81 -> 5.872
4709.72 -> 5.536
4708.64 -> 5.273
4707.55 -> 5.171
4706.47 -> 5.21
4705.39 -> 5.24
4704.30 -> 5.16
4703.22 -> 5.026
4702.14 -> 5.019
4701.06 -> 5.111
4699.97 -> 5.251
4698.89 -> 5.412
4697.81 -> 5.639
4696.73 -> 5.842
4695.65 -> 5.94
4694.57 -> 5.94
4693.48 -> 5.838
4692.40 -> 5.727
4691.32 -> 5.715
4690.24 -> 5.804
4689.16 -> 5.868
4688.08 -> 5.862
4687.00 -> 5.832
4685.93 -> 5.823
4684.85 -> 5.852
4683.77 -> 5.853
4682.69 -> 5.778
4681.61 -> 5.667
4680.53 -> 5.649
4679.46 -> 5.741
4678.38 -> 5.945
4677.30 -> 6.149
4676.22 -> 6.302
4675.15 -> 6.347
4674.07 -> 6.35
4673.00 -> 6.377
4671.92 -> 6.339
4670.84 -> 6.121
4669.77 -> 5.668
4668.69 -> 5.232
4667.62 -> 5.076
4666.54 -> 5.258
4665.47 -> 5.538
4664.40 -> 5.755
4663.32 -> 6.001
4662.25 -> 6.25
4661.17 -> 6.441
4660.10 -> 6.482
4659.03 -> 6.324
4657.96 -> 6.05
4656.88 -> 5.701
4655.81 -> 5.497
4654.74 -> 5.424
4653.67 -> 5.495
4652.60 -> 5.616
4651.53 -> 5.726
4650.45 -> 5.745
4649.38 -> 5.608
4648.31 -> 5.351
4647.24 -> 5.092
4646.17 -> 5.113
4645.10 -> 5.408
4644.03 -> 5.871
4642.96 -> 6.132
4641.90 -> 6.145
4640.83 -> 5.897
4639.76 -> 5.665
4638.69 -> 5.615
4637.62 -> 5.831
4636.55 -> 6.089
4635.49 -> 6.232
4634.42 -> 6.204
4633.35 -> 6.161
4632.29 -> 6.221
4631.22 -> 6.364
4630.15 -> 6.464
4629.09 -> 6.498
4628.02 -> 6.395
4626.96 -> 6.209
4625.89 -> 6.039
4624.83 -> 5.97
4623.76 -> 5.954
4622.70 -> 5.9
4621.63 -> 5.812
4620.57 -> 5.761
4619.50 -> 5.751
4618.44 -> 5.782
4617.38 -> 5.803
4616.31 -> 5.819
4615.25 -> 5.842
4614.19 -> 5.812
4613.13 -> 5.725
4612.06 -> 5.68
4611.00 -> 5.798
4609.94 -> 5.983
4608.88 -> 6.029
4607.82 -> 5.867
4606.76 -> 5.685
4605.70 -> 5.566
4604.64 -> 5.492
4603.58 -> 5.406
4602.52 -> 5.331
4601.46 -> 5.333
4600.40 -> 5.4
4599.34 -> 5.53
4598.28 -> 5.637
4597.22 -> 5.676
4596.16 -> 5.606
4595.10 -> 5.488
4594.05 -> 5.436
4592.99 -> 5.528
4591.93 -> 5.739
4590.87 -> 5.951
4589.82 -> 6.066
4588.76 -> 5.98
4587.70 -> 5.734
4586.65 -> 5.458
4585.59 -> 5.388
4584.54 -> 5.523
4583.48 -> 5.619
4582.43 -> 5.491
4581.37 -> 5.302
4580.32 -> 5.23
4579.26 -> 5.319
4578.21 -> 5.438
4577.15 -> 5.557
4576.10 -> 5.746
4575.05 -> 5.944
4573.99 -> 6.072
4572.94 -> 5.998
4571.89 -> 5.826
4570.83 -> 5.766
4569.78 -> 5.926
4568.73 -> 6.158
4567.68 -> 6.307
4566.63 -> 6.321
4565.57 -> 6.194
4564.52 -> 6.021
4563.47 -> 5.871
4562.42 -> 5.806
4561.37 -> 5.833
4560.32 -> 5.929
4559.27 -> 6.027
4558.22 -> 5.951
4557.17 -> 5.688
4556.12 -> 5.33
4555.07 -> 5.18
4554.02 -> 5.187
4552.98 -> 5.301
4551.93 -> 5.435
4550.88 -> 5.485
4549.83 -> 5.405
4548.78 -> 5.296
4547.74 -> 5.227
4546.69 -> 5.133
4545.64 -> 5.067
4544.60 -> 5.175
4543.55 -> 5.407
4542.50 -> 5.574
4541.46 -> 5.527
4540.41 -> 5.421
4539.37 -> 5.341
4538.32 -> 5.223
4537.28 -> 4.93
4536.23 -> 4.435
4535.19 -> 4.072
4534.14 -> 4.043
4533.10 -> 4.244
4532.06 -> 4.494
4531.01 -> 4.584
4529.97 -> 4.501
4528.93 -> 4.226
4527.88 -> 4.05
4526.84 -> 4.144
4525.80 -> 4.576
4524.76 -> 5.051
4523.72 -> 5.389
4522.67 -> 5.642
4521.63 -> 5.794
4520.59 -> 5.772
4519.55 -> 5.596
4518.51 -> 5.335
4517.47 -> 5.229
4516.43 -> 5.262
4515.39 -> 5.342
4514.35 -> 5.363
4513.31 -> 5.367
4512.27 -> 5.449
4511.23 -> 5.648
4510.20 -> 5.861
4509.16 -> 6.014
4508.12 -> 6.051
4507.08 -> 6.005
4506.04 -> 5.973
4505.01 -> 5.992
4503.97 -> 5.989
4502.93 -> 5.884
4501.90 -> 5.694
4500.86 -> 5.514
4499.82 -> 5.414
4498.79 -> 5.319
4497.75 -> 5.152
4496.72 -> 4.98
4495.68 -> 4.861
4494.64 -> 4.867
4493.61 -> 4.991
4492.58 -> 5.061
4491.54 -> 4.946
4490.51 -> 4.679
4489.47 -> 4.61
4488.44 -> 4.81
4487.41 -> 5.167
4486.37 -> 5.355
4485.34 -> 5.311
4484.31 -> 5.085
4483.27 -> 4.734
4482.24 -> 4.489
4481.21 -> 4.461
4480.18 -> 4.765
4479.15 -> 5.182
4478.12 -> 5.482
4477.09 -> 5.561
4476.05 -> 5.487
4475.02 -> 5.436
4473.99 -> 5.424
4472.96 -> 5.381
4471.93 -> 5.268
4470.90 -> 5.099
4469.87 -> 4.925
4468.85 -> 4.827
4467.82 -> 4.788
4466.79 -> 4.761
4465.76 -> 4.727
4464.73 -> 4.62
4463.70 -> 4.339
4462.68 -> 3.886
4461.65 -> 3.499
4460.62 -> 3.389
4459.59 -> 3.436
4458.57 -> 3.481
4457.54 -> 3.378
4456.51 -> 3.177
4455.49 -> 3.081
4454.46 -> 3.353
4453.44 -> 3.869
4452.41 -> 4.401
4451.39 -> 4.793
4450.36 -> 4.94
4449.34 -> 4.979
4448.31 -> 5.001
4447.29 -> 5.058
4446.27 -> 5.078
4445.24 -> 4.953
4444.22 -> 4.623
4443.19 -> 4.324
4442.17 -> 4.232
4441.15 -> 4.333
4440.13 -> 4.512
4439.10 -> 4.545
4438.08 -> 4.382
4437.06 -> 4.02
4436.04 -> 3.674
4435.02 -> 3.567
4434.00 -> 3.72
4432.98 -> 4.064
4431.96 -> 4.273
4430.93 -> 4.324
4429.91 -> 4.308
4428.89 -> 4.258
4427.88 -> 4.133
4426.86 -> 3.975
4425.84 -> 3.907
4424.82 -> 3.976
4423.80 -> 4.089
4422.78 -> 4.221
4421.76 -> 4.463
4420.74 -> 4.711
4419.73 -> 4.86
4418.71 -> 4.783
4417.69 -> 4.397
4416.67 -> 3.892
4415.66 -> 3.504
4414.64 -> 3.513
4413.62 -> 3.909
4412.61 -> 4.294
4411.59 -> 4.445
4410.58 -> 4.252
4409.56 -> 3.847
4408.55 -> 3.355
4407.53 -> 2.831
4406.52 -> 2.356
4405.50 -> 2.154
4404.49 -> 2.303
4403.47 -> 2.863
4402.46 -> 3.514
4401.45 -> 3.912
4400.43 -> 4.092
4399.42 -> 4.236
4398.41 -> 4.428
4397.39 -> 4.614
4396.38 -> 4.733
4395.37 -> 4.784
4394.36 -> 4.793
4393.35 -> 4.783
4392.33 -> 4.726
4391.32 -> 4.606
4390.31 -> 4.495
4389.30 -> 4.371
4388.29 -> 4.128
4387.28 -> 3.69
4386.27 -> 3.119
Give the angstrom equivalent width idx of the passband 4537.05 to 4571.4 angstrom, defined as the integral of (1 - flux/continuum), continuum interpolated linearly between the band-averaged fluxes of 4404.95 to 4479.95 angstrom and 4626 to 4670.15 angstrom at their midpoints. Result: -3.1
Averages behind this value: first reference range 4.28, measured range 5.6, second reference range 5.85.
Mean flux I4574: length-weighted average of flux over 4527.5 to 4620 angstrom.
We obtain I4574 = 5.5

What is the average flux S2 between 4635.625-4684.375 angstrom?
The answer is 5.82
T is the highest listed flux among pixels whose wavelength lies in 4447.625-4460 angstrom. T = 5.001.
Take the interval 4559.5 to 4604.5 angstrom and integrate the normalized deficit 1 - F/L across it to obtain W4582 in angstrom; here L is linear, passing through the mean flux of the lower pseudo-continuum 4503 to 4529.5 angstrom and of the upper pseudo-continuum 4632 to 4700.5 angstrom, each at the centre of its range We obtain -1.0 angstrom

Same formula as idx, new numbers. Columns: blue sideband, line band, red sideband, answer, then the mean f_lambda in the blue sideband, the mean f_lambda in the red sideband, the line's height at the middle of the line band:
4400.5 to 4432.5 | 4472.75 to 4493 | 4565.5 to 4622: -2.3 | 3.86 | 5.71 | 4.55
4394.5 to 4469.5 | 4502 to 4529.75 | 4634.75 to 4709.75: -4.5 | 4.09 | 5.73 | 4.66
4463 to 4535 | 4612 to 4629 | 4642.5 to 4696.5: -0.9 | 5.13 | 5.81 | 5.62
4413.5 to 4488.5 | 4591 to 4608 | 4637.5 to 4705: -0.7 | 4.44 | 5.75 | 5.32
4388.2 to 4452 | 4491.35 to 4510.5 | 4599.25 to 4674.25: -2.8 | 4.18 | 5.83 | 4.8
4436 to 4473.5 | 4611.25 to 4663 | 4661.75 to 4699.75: -3.2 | 4.36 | 5.84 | 5.55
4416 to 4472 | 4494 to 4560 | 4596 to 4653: -3.8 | 4.28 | 5.81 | 4.98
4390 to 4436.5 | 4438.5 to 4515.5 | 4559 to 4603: -3.5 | 4.02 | 5.72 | 4.67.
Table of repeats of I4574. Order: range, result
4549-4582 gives 5.72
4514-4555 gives 5.06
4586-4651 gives 5.8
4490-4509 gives 5.42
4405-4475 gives 4.2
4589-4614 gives 5.66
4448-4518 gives 4.94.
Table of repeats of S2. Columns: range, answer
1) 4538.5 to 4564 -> 5.48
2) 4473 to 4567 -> 5.27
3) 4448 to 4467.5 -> 4.05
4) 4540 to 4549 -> 5.31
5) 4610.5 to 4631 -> 5.95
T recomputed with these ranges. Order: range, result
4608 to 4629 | 6.395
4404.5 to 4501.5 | 5.561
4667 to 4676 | 6.377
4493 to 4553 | 6.051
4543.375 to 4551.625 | 5.485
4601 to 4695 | 6.498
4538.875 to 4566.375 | 6.194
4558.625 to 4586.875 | 6.321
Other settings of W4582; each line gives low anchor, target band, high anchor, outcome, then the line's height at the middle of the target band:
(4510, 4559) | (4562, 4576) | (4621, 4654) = -1.59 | 5.4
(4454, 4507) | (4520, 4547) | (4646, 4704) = 0.91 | 5.09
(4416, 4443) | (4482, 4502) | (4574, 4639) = -1.17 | 4.77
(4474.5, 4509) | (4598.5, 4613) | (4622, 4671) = 0.20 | 5.7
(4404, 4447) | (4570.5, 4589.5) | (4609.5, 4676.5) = -1.01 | 5.35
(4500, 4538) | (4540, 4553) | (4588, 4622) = 0.05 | 5.37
